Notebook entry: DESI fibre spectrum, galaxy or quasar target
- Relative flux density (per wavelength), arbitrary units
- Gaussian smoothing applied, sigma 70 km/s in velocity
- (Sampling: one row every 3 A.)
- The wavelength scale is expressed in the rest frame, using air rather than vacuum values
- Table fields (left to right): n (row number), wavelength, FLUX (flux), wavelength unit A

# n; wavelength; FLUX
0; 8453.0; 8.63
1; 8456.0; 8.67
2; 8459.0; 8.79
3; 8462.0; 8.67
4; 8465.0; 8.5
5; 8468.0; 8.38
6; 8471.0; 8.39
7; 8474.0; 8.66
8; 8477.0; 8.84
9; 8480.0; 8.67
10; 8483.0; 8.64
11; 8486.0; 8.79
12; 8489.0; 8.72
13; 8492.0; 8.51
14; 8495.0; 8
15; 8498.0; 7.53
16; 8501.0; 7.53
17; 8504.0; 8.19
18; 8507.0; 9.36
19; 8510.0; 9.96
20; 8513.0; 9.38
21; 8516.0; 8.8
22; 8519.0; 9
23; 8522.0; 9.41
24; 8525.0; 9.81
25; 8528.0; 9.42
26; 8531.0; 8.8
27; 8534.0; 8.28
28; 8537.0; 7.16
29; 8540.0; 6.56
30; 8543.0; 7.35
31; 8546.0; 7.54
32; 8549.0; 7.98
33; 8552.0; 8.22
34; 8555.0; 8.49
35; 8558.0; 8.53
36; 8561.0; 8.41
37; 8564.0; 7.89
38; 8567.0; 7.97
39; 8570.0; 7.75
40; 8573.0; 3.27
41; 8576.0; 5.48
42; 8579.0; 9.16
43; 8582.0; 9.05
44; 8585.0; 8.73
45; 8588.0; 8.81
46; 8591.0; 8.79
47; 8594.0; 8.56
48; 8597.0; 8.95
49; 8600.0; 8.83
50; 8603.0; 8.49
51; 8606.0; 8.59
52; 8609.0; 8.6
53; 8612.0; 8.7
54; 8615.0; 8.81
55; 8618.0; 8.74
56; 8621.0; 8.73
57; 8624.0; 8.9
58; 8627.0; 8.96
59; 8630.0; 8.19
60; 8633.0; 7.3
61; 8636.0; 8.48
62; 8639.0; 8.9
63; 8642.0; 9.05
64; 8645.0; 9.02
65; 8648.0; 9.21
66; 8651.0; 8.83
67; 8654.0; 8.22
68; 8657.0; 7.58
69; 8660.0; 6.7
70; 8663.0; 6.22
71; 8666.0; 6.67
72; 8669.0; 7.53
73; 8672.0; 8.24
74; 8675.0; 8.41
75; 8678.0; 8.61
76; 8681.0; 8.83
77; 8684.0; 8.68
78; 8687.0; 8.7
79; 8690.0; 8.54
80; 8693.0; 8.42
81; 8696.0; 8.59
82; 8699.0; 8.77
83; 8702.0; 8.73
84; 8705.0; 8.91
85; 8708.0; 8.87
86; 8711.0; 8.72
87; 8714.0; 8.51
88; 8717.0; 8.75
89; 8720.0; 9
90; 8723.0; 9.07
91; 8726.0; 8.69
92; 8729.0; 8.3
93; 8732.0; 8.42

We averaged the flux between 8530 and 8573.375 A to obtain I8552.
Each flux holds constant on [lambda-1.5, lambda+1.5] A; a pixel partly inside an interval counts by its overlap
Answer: 7.71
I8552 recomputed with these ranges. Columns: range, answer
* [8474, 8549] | 8.5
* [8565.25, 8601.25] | 7.94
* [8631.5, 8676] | 8.02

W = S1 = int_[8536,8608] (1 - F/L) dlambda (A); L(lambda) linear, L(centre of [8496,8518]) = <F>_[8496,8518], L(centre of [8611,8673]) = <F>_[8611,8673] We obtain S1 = 4.3 A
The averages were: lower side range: 8.67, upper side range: 8.23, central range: 7.95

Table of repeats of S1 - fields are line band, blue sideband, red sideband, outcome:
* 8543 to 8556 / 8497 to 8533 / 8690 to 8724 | 1.38 A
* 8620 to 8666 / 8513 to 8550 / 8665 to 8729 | 1.43 A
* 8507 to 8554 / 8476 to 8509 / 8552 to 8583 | -2.95 A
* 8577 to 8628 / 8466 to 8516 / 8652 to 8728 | -1.87 A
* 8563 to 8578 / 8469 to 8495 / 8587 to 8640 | 3.66 A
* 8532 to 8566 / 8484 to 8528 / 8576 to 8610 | 3.31 A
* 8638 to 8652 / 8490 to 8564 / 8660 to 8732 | -1.03 A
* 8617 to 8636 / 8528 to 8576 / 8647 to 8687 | -1.48 A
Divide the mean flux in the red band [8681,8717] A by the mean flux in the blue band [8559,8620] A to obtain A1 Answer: 1.1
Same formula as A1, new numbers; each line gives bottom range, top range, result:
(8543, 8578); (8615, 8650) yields 1.17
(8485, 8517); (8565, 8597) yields 0.91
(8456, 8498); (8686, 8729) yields 1.02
